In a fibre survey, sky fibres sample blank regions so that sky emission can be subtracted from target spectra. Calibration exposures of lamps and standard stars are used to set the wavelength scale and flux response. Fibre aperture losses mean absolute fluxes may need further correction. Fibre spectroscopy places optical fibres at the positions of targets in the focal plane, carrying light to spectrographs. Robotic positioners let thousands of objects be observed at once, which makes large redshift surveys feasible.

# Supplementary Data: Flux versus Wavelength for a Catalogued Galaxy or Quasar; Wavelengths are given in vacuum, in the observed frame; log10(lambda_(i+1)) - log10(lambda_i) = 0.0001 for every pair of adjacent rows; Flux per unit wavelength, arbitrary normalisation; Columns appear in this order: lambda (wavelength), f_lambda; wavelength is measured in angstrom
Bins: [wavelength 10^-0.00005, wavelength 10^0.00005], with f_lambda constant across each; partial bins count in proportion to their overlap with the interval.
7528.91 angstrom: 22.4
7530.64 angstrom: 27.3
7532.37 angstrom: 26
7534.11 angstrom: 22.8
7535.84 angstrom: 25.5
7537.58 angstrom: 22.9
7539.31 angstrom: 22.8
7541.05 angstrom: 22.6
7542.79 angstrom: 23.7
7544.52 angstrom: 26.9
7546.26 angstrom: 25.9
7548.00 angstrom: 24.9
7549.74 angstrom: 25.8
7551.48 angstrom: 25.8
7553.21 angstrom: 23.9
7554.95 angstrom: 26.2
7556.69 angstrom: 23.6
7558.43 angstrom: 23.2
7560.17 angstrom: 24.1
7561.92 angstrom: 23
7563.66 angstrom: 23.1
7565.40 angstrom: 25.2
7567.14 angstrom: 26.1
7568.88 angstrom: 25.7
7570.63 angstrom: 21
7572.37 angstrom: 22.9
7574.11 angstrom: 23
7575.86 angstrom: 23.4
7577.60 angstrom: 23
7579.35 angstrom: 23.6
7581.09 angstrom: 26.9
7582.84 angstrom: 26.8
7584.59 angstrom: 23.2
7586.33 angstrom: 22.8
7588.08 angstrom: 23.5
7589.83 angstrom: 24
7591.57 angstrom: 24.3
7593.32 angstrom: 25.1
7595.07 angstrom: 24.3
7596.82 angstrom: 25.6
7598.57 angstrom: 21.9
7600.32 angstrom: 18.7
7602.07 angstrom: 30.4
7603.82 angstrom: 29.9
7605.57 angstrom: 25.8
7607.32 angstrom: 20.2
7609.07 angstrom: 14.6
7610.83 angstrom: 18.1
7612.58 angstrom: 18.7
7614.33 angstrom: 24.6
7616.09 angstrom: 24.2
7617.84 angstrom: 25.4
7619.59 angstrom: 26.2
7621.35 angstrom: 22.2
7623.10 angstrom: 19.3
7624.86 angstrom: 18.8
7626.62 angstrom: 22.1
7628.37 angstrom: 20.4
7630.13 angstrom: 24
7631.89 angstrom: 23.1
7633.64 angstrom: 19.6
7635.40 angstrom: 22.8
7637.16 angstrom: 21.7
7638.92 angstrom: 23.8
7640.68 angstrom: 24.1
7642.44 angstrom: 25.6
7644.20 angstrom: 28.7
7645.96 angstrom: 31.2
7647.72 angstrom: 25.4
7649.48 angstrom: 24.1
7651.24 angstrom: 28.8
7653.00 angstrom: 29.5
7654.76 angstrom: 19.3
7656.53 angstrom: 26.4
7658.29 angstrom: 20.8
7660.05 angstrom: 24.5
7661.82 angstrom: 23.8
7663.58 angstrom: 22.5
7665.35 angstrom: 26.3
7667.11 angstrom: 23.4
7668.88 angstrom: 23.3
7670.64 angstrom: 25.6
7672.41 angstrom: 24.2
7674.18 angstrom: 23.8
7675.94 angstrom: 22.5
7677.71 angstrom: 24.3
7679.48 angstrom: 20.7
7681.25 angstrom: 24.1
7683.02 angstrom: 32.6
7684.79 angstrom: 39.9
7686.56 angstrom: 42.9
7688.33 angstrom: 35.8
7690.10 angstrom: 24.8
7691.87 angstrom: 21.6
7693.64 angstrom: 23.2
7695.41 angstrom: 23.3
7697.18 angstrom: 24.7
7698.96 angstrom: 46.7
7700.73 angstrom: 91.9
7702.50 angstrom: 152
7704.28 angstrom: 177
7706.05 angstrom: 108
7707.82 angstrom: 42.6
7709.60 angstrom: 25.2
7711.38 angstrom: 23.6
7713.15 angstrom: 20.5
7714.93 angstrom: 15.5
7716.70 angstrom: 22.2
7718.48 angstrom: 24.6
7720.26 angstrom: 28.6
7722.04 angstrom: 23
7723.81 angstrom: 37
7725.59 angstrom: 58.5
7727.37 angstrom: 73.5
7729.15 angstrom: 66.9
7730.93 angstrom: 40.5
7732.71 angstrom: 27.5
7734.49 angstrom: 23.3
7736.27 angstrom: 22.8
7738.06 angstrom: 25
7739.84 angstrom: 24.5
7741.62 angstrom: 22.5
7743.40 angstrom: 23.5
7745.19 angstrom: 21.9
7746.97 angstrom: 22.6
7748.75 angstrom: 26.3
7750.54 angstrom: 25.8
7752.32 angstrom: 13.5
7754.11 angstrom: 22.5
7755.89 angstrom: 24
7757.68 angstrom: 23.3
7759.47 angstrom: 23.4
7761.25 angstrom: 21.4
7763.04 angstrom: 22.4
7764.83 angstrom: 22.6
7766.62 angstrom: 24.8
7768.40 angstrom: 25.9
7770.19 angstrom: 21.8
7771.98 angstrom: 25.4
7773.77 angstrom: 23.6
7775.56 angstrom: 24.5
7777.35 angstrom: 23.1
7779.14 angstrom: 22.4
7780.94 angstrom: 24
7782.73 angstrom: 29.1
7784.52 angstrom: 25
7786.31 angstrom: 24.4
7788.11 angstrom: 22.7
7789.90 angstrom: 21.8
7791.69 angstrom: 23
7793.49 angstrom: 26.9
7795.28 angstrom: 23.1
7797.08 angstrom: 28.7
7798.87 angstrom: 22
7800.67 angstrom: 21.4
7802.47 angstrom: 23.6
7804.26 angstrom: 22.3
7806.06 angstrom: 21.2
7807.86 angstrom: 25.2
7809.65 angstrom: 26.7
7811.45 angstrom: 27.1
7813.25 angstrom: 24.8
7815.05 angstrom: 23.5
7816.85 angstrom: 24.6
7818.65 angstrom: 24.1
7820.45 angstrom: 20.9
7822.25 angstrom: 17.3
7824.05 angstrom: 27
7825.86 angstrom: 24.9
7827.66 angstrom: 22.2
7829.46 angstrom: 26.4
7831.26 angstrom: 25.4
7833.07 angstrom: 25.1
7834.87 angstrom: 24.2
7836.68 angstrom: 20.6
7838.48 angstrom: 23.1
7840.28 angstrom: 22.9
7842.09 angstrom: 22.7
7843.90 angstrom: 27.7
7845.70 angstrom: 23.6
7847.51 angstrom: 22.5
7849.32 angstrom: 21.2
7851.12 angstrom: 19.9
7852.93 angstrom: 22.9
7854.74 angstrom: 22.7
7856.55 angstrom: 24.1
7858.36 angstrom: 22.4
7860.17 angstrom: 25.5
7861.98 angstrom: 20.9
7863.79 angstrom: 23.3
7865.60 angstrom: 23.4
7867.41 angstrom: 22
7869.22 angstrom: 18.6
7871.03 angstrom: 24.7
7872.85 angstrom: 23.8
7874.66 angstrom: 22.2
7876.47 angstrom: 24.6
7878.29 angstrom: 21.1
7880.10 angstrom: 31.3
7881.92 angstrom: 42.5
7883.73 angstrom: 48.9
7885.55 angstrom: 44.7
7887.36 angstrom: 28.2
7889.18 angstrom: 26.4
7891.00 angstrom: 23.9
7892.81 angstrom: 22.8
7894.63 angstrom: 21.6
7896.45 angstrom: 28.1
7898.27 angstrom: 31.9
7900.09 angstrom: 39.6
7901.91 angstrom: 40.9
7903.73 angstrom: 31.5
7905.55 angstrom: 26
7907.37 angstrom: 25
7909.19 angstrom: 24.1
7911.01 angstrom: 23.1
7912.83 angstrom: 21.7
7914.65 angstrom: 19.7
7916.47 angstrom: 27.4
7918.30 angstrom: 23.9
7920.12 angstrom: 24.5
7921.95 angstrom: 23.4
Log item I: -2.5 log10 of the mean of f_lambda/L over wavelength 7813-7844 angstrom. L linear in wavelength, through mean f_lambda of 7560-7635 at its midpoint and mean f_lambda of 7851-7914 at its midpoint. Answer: 0.12 mag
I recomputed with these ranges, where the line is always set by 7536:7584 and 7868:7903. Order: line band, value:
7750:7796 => 0.19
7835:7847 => 0.23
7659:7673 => 0.08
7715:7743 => -0.24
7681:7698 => -0.12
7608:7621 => 0.16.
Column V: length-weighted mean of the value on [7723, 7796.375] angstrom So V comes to 27.5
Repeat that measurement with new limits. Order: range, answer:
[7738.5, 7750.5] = 23.8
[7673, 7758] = 37.8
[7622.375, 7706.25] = 33.9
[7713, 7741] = 33.6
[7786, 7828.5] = 23.7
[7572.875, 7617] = 23.5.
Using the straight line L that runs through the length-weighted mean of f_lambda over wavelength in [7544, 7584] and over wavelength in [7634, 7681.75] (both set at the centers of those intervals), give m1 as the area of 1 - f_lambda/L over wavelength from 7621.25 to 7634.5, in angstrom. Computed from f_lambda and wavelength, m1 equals 1.8 angstrom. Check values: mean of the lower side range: 24.5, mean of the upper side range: 24.4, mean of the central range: 21.1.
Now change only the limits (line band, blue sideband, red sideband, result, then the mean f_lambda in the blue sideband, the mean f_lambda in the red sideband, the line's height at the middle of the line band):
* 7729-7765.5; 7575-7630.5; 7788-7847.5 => -2.44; 23.2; 23.8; 23.6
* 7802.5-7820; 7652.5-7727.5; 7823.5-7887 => 2.73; 38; 25.4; 28.8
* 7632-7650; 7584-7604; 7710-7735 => 2.23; 24.3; 34.7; 28.1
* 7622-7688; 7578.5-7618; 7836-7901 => -2.64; 23.6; 26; 24.1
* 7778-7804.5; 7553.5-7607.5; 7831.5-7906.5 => 1.83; 24.3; 26.4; 25.8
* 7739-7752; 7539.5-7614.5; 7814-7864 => 0.04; 23.8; 23.3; 23.5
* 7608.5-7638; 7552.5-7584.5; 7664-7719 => 9.22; 24.1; 40.5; 31.4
